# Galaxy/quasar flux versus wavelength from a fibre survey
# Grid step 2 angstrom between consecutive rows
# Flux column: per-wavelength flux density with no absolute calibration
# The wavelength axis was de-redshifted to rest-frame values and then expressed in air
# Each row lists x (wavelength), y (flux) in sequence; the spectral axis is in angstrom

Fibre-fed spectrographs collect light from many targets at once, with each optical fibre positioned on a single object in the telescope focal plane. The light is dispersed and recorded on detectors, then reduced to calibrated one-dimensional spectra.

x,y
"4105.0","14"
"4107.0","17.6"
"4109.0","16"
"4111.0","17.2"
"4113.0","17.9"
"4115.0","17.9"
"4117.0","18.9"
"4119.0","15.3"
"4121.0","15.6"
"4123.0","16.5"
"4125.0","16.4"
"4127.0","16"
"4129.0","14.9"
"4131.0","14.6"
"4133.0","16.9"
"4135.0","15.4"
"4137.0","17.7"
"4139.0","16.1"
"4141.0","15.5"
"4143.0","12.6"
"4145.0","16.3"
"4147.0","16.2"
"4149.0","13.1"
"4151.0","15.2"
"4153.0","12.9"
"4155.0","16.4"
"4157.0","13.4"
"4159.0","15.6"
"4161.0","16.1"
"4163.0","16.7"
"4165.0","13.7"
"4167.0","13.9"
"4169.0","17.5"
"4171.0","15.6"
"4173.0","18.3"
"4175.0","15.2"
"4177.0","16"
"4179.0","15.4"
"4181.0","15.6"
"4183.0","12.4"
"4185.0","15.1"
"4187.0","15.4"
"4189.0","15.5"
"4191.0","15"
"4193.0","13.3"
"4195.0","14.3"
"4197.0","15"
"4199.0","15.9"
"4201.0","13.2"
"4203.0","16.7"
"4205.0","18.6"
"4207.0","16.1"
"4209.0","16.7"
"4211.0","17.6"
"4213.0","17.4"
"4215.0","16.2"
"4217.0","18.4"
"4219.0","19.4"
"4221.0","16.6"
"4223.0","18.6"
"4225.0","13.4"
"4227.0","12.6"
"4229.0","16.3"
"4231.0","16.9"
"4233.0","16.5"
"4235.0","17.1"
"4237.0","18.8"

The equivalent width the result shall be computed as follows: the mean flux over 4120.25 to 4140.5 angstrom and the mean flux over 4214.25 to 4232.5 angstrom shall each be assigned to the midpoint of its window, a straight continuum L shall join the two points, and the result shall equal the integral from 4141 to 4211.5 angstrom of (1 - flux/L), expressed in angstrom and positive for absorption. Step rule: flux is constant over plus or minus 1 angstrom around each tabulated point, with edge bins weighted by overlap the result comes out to 4.0 angstrom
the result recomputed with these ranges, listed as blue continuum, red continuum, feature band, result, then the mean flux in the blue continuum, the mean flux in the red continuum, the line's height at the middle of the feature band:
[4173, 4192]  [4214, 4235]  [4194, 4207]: 0.1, 15.2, 16.5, 15.8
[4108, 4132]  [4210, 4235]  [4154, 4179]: 1.3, 16.4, 16.7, 16.5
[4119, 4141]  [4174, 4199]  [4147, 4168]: 0.9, 16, 14.9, 15.4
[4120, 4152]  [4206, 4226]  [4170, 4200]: 2.3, 15.6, 17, 16.5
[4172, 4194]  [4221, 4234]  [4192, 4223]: -1.8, 15.2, 15.8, 15.5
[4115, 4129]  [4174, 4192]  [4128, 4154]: 1.4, 16.4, 15.1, 16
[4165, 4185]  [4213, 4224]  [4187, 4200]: 1.2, 15.4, 17.8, 16.4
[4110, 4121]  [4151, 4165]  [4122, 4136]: 0.6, 17.3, 15.1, 16.6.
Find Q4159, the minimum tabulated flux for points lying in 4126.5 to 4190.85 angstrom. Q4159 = 12.4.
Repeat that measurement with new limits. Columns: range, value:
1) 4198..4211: 13.2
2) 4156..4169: 13.4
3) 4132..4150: 12.6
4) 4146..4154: 12.9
